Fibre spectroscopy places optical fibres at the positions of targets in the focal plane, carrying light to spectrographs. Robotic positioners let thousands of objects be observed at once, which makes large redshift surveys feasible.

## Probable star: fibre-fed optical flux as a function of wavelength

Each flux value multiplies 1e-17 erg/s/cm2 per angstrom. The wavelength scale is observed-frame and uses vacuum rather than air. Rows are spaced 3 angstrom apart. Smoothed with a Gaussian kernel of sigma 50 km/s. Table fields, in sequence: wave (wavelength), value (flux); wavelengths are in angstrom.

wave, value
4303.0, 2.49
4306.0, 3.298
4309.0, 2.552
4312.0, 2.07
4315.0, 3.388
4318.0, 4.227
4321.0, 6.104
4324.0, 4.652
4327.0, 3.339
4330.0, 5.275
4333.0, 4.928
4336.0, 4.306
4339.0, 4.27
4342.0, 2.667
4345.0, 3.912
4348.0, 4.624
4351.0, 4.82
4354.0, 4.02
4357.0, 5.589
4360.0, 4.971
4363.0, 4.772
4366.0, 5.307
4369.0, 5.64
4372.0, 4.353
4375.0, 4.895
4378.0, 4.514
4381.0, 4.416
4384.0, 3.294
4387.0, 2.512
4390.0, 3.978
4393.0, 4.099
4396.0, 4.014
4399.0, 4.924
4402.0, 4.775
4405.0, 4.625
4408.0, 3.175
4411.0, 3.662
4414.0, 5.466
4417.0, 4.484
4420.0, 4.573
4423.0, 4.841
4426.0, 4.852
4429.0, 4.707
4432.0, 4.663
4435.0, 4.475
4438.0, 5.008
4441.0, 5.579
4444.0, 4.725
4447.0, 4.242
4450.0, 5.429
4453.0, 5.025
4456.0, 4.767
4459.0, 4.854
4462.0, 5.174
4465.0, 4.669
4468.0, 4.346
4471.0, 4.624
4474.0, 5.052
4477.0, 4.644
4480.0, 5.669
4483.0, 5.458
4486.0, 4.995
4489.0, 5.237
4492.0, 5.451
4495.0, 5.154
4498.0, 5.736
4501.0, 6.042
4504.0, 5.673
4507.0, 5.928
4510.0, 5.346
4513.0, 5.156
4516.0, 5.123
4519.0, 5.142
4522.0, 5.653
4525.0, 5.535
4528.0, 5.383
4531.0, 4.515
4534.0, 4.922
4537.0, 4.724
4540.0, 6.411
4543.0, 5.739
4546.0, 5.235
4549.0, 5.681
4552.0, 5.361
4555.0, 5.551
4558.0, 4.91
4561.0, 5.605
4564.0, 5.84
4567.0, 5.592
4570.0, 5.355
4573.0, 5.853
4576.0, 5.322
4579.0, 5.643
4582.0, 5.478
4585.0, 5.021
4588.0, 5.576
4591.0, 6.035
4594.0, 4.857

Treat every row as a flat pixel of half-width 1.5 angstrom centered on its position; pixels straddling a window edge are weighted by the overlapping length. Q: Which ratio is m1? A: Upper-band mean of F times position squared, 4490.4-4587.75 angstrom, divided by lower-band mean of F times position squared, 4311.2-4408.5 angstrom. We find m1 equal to 1.4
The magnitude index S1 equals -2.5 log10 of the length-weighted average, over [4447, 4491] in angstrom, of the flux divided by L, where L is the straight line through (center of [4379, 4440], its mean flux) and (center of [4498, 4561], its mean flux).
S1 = -0.02 mag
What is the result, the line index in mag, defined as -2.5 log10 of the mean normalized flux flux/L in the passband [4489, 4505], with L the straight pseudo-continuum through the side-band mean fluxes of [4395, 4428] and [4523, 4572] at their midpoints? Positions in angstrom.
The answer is -0.10 mag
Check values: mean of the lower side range 4.5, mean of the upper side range 5.4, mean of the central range 5.57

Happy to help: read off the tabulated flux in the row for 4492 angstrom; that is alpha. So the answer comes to 5.451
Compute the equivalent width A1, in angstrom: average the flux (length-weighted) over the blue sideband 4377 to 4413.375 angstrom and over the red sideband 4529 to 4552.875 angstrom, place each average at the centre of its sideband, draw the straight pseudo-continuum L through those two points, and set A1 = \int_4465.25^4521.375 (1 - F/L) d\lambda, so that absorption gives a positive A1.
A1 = -4.07 angstrom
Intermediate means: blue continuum 4.03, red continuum 5.32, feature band 5.26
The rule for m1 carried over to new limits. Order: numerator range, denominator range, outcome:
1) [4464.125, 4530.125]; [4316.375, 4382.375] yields 1.22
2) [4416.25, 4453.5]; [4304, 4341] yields 1.27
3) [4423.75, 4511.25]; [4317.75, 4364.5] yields 1.19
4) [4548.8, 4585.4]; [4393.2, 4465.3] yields 1.24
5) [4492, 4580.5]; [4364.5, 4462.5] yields 1.26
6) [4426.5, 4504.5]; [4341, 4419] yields 1.20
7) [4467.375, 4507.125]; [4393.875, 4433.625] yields 1.21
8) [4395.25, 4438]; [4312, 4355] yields 1.11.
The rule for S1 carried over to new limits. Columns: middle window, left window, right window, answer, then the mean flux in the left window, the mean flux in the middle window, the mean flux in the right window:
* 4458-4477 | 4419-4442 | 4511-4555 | 0.05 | 4.83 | 4.77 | 5.33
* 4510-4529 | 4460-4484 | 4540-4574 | -0.01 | 4.94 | 5.33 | 5.55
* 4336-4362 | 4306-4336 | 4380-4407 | -0.08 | 4.03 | 4.36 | 4.05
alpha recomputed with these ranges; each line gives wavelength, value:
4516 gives 5.123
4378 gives 4.514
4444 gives 4.725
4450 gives 5.429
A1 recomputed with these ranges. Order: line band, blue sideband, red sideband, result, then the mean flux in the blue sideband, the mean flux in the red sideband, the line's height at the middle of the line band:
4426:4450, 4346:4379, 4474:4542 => 1.39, 4.85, 5.35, 5.11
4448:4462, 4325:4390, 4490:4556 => -0.01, 4.39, 5.43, 5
